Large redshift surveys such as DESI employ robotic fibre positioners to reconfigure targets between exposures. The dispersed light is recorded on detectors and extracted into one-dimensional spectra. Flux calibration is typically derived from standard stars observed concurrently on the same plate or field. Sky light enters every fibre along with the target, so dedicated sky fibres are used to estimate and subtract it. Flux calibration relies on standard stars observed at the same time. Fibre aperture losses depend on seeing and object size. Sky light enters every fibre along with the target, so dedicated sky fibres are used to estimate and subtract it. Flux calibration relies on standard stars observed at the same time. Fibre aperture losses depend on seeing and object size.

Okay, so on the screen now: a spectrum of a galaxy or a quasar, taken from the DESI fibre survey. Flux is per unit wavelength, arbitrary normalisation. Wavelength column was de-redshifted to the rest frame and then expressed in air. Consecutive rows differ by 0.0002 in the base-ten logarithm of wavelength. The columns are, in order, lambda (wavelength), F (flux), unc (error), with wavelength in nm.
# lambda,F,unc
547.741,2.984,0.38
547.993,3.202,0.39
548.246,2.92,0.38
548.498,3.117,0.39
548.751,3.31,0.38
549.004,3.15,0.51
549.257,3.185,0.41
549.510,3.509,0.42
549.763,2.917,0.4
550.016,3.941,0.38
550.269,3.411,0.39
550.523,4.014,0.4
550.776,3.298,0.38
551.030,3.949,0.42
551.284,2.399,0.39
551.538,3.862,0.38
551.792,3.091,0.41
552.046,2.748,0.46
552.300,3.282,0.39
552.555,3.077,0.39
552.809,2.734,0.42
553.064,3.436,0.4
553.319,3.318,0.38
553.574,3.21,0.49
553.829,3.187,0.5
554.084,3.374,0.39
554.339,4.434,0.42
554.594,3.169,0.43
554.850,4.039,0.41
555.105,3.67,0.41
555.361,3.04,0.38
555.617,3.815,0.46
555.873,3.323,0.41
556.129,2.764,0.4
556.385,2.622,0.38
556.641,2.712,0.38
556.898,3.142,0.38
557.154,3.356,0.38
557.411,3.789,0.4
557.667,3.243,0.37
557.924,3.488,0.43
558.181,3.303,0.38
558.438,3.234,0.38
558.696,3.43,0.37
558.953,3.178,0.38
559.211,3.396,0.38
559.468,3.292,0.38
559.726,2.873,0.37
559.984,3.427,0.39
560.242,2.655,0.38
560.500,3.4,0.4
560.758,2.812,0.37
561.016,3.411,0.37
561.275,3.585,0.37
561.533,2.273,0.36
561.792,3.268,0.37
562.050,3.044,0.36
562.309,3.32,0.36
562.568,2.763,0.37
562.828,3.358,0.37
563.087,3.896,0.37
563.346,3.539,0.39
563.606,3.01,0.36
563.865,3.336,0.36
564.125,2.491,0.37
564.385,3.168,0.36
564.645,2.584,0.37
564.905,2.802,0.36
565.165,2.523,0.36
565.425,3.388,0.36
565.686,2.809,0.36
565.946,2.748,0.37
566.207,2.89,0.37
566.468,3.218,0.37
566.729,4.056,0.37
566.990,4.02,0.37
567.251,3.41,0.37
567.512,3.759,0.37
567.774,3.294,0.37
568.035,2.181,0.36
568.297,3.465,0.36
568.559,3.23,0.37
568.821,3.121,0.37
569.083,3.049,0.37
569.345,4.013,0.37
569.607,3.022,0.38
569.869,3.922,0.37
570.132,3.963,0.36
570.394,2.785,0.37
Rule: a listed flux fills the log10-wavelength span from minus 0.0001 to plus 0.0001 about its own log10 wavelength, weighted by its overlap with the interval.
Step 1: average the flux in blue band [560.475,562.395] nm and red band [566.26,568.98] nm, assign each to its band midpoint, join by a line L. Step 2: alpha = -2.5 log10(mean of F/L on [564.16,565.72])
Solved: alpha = 0.14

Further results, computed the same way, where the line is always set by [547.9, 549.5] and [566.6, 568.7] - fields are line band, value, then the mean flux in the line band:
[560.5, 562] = 0.08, 3.1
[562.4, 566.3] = 0.12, 3.02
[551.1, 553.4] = 0.03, 3.12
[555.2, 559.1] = 0.02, 3.23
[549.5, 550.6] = -0.11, 3.54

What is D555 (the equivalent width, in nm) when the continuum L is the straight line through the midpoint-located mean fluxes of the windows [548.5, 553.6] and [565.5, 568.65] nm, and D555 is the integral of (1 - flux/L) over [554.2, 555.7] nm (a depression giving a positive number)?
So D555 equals -0.19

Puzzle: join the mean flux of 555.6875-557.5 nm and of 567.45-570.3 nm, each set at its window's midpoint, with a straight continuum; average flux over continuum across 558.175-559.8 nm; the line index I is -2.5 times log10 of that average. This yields -0.03 mag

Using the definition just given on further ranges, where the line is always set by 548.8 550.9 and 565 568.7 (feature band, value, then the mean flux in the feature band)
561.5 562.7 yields 0.10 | 2.99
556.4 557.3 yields 0.11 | 3.03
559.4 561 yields 0.07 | 3.09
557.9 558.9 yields -0.01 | 3.34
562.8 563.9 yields -0.06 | 3.44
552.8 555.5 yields -0.03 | 3.45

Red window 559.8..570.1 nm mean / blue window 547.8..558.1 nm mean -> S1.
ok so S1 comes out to 1.0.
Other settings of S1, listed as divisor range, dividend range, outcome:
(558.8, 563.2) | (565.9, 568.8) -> 1.04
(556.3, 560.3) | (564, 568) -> 0.97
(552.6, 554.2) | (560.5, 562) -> 0.97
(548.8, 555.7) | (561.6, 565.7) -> 0.91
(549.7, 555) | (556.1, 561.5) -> 0.94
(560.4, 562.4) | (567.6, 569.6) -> 1.02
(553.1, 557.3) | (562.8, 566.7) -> 0.92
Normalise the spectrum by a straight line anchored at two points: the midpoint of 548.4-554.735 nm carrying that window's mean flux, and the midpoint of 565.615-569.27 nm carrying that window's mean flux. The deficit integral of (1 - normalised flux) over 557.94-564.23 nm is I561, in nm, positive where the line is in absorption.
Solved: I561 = 0.18 nm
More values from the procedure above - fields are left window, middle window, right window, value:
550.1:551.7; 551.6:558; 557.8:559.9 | 0.18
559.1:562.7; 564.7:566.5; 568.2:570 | 0.22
